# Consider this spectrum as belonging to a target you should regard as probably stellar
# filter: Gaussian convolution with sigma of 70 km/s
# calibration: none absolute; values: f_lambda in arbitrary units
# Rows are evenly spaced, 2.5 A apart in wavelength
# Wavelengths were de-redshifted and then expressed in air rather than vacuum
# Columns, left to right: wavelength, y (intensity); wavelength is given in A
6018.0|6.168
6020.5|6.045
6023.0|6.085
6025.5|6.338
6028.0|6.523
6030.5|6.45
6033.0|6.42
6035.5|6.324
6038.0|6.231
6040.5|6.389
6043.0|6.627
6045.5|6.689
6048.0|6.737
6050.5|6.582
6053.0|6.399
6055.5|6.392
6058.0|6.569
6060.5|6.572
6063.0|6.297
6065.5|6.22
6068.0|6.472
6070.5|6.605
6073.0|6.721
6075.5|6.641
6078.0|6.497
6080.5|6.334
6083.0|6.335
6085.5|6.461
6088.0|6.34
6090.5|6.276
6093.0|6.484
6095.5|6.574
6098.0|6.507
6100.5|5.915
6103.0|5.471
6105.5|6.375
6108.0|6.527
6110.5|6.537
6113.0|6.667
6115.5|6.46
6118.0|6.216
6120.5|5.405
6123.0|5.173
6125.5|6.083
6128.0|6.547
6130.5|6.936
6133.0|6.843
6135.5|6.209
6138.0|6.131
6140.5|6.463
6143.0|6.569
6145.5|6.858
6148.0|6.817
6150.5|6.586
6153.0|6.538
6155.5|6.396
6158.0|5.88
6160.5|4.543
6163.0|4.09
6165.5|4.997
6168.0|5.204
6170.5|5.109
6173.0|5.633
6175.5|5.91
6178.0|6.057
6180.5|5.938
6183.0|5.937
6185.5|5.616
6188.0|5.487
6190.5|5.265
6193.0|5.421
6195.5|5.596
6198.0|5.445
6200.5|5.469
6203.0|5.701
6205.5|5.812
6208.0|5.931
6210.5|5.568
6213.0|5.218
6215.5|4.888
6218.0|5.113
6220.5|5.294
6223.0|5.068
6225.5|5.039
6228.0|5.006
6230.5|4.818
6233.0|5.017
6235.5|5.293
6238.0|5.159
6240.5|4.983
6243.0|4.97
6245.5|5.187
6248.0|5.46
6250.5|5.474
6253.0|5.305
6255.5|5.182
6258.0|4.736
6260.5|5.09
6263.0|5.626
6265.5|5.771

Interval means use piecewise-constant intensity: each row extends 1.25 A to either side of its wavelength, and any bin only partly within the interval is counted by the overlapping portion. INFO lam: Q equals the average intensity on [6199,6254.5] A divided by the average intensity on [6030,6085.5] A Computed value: 0.8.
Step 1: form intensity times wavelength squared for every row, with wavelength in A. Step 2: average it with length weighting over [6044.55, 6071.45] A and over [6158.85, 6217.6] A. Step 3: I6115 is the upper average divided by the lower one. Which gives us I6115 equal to 0.87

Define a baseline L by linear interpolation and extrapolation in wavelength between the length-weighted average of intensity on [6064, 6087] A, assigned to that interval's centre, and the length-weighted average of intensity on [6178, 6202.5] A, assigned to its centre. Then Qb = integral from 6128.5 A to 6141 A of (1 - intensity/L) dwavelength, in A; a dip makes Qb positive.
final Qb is -1.0 A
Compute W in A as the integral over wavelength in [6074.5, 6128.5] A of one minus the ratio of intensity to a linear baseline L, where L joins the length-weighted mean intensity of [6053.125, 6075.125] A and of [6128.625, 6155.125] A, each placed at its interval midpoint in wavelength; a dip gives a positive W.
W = 2.3 A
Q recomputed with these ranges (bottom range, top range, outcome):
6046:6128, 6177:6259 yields 0.84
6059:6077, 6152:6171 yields 0.82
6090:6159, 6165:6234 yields 0.85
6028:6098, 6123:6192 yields 0.92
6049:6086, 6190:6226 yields 0.83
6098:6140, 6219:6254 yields 0.83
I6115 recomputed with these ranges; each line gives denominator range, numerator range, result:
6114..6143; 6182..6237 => 0.88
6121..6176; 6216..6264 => 0.89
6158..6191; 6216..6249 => 0.96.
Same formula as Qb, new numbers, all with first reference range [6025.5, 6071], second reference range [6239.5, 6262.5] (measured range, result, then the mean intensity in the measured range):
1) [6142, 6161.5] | -1.6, 6.29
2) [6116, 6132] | -0.3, 6.09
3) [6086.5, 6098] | -0.5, 6.43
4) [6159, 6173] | 2.0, 4.88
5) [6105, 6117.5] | -0.9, 6.5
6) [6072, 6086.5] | -0.5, 6.49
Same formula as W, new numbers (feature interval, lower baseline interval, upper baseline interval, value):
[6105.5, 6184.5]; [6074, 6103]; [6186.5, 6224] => -1.8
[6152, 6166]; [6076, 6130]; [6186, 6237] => 0.9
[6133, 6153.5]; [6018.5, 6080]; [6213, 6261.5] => -2.7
